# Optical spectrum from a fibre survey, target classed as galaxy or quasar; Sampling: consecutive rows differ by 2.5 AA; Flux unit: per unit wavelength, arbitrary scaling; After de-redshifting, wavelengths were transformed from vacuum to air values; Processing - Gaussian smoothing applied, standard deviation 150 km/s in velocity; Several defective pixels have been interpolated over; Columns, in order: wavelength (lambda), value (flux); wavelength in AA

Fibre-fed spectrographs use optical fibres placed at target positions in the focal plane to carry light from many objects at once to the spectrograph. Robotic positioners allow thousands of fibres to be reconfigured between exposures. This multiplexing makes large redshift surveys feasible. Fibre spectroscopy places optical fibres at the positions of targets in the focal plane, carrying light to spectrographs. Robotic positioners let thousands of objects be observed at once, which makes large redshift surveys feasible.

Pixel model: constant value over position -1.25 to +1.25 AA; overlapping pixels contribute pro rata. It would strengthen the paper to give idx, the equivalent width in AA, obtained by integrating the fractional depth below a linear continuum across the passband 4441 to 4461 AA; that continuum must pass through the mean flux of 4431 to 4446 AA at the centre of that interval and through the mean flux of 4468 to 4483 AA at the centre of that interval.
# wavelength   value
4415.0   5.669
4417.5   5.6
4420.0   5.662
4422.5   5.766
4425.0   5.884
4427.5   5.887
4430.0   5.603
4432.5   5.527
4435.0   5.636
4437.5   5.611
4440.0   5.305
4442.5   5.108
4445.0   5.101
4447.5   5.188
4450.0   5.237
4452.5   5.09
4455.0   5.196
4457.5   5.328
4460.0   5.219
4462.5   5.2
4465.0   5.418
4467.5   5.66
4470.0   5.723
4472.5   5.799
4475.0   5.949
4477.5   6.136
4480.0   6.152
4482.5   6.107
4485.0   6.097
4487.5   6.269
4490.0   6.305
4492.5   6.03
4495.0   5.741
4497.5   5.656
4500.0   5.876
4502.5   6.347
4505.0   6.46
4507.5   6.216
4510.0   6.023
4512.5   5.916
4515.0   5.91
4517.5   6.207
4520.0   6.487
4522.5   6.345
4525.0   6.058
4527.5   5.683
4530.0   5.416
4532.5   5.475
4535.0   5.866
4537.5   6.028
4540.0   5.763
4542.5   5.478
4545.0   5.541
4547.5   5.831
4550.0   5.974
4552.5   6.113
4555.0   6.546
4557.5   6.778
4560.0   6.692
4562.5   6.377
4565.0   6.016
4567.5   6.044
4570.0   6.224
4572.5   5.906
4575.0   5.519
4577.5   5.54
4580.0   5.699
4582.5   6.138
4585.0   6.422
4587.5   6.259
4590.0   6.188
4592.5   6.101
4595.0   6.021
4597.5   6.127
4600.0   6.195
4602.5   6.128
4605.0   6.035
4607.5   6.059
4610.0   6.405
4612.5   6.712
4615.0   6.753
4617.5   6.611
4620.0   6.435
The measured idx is 1.4 AA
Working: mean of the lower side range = 5.39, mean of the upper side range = 5.96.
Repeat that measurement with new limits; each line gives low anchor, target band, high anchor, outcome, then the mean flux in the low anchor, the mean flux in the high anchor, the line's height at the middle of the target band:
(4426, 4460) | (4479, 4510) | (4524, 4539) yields -2.8 AA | 5.37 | 5.75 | 5.59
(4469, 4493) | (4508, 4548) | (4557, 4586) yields 1.3 AA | 6.06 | 6.09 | 6.08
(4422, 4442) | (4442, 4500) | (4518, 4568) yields 1.2 AA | 5.63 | 6.03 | 5.77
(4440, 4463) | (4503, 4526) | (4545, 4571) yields -1.5 AA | 5.19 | 6.23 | 5.8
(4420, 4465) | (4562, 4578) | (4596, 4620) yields 0.5 AA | 5.41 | 6.34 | 6.13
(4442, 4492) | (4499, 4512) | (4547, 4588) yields -0.8 AA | 5.63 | 6.13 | 5.82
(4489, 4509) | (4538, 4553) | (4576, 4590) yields 0.7 AA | 6.08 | 6.02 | 6.04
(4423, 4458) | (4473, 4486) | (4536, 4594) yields -1.1 AA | 5.42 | 6.05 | 5.62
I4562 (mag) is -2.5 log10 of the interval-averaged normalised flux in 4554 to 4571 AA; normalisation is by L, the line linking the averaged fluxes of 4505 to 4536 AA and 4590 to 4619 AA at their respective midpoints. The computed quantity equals -0.04 mag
